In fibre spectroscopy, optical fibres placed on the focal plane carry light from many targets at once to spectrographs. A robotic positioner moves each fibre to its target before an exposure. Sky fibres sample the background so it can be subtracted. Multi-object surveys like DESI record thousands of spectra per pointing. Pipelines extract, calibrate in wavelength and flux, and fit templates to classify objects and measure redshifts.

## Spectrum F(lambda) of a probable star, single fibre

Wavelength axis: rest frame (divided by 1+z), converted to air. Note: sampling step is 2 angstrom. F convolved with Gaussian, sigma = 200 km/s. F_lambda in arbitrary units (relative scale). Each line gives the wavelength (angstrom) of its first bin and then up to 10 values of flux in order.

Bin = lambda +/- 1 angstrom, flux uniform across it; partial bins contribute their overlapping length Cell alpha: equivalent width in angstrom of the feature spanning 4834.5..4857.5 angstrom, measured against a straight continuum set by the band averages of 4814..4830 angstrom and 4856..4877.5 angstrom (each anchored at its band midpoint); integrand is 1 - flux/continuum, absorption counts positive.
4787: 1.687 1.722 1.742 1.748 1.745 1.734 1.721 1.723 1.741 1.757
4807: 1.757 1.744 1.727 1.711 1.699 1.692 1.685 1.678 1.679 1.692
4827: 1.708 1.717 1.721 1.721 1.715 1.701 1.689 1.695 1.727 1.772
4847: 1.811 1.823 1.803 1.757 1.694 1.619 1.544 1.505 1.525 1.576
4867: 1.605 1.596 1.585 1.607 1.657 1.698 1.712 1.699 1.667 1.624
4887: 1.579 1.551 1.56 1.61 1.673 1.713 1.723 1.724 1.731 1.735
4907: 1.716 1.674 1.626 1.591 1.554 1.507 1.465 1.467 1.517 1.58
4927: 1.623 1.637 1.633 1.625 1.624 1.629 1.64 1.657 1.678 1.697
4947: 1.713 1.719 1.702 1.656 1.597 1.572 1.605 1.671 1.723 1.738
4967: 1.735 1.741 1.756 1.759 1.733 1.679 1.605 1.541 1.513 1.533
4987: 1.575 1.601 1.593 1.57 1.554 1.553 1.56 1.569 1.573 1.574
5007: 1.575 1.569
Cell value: -1.4 angstrom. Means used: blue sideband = 1.69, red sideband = 1.59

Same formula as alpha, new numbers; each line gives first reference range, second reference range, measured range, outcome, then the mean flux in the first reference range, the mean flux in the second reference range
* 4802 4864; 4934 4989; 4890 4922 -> 0.9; 1.7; 1.66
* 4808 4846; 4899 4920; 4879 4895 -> 0.3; 1.71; 1.64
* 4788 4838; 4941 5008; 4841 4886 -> 0.8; 1.72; 1.64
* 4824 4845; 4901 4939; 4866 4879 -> 0.3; 1.71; 1.61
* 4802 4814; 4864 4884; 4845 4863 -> -0.2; 1.74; 1.64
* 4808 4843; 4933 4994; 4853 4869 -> 0.9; 1.7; 1.65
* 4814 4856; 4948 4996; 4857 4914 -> 2.0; 1.72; 1.64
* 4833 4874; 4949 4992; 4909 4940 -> 1.4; 1.67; 1.65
